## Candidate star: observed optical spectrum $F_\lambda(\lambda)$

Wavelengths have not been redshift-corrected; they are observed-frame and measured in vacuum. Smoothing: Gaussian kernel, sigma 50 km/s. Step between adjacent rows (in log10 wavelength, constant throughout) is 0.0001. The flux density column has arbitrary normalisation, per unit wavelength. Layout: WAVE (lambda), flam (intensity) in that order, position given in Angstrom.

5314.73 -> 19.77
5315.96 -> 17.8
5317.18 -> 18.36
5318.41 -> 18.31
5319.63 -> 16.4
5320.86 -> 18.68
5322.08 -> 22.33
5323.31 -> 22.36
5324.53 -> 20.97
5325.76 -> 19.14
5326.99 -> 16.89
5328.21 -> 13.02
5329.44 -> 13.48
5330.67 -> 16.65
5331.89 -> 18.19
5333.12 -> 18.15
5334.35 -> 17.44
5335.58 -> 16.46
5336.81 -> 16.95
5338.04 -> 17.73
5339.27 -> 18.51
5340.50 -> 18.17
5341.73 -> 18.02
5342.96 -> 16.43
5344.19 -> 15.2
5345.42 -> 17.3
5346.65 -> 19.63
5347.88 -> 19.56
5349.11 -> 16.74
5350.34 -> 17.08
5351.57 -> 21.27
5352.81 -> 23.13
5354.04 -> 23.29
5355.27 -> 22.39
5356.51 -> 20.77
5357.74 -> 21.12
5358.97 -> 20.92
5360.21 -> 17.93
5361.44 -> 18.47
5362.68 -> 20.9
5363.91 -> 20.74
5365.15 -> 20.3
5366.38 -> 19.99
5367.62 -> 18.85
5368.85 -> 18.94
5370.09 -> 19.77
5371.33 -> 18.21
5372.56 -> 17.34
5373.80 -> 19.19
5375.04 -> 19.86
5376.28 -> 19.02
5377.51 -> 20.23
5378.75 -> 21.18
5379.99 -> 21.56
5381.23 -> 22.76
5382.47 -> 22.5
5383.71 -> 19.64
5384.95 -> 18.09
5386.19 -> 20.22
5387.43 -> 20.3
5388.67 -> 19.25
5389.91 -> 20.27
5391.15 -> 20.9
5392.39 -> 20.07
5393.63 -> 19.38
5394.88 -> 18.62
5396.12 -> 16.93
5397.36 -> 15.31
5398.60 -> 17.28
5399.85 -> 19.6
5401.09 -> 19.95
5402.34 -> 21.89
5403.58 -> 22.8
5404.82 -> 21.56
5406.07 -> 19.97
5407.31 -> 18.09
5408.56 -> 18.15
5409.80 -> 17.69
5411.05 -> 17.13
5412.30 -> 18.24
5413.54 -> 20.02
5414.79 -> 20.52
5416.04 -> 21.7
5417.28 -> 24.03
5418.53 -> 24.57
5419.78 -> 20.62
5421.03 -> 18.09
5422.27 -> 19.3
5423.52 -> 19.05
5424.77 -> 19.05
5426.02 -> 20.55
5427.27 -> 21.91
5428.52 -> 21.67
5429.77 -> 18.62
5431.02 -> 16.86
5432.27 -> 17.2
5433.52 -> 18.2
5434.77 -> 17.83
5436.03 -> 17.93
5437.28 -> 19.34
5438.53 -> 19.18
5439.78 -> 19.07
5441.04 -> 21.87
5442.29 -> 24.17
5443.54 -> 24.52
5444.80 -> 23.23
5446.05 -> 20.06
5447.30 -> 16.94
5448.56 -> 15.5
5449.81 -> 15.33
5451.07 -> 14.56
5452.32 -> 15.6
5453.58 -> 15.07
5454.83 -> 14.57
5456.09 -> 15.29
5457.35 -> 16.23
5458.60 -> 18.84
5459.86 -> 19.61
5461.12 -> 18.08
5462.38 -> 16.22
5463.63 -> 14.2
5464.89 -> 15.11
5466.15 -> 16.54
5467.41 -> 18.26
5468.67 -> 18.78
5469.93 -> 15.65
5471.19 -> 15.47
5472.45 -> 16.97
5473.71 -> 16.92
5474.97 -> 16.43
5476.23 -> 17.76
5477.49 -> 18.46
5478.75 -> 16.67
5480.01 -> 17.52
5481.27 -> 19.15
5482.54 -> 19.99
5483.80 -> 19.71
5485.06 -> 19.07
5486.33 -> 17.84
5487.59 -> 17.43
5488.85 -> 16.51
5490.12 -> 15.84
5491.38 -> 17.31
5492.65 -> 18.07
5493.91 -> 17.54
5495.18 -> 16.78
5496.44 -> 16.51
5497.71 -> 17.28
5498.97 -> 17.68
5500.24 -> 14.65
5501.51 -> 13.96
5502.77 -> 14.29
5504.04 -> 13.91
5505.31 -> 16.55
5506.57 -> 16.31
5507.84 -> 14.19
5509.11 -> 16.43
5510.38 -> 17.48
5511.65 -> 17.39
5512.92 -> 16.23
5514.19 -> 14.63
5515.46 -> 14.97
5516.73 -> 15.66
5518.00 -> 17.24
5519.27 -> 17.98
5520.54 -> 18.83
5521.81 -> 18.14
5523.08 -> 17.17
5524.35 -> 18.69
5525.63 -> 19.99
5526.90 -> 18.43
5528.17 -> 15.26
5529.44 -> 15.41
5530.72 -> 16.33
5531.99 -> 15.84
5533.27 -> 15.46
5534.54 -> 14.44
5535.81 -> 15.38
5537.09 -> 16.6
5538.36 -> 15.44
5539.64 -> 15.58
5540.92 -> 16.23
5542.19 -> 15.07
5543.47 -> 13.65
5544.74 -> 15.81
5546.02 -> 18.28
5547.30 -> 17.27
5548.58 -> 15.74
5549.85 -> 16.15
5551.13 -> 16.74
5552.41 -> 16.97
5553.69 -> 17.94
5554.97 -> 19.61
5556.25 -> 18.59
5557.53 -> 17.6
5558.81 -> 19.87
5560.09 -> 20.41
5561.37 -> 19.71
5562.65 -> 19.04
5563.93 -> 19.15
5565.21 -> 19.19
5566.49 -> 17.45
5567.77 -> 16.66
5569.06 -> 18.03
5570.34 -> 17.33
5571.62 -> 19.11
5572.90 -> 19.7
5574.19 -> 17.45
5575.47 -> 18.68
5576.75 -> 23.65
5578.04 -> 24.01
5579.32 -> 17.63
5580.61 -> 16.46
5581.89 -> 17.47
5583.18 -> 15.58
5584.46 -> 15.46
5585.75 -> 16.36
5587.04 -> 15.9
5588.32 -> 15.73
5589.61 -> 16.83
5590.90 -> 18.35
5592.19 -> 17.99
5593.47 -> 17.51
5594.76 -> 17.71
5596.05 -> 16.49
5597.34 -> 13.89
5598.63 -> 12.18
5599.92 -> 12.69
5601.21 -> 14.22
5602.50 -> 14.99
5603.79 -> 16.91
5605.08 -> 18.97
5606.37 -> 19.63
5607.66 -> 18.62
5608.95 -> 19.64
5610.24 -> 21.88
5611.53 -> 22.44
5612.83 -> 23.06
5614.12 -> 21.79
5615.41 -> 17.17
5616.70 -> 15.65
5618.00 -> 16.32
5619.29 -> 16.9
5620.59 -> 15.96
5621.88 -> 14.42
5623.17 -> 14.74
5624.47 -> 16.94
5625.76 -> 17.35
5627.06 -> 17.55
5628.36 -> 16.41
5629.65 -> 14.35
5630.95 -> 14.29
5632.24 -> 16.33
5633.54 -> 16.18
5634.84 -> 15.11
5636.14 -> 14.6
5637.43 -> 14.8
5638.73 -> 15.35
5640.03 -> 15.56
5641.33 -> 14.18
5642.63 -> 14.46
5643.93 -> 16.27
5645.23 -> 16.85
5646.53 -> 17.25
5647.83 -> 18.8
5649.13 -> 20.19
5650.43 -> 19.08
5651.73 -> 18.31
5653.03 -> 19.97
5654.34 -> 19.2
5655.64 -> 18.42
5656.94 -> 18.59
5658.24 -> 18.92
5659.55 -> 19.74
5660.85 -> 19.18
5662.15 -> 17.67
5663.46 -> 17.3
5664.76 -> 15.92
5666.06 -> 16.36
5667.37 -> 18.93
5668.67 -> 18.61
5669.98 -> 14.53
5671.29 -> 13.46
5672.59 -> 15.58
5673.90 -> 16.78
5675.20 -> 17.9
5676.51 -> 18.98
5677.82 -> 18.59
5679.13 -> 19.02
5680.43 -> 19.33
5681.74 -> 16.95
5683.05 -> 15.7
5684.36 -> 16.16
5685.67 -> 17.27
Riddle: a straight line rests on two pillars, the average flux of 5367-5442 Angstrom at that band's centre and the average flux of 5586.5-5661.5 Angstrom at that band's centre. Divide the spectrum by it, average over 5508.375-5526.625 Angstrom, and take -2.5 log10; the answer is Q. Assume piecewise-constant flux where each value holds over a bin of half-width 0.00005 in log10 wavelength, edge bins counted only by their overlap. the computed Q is 0.07 mag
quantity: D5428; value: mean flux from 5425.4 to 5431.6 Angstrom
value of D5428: 19.9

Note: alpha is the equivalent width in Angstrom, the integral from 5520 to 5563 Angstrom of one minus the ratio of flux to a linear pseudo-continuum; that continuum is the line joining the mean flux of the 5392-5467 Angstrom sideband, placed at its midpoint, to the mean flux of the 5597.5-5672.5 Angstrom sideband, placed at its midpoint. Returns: 1.9 Angstrom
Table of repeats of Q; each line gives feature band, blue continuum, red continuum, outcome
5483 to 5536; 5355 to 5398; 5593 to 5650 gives 0.09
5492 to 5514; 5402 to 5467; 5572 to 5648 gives 0.13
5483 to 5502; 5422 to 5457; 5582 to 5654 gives 0.06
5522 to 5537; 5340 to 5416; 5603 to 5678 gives 0.10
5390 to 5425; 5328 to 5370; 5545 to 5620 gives -0.07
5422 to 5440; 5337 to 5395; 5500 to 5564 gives -0.03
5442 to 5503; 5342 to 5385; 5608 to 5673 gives 0.09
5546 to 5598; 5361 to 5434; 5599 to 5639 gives -0.02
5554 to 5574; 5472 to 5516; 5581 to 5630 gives -0.11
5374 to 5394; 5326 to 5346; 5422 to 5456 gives -0.15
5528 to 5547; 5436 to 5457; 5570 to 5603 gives 0.12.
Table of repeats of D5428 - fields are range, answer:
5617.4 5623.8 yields 15.7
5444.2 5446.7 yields 21.6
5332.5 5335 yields 17.7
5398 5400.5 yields 18.4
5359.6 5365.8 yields 19.7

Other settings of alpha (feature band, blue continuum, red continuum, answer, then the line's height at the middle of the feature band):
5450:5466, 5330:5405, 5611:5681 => 2.19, 18.7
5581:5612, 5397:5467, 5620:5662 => 0.61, 17.3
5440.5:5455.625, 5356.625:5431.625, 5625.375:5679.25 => 0.66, 19.2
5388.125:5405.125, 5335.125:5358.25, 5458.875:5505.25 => -1.21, 18.2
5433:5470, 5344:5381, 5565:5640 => 1.84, 18.8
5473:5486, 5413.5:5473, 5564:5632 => 0.10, 18.3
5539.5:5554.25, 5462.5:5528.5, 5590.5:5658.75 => 0.59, 17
